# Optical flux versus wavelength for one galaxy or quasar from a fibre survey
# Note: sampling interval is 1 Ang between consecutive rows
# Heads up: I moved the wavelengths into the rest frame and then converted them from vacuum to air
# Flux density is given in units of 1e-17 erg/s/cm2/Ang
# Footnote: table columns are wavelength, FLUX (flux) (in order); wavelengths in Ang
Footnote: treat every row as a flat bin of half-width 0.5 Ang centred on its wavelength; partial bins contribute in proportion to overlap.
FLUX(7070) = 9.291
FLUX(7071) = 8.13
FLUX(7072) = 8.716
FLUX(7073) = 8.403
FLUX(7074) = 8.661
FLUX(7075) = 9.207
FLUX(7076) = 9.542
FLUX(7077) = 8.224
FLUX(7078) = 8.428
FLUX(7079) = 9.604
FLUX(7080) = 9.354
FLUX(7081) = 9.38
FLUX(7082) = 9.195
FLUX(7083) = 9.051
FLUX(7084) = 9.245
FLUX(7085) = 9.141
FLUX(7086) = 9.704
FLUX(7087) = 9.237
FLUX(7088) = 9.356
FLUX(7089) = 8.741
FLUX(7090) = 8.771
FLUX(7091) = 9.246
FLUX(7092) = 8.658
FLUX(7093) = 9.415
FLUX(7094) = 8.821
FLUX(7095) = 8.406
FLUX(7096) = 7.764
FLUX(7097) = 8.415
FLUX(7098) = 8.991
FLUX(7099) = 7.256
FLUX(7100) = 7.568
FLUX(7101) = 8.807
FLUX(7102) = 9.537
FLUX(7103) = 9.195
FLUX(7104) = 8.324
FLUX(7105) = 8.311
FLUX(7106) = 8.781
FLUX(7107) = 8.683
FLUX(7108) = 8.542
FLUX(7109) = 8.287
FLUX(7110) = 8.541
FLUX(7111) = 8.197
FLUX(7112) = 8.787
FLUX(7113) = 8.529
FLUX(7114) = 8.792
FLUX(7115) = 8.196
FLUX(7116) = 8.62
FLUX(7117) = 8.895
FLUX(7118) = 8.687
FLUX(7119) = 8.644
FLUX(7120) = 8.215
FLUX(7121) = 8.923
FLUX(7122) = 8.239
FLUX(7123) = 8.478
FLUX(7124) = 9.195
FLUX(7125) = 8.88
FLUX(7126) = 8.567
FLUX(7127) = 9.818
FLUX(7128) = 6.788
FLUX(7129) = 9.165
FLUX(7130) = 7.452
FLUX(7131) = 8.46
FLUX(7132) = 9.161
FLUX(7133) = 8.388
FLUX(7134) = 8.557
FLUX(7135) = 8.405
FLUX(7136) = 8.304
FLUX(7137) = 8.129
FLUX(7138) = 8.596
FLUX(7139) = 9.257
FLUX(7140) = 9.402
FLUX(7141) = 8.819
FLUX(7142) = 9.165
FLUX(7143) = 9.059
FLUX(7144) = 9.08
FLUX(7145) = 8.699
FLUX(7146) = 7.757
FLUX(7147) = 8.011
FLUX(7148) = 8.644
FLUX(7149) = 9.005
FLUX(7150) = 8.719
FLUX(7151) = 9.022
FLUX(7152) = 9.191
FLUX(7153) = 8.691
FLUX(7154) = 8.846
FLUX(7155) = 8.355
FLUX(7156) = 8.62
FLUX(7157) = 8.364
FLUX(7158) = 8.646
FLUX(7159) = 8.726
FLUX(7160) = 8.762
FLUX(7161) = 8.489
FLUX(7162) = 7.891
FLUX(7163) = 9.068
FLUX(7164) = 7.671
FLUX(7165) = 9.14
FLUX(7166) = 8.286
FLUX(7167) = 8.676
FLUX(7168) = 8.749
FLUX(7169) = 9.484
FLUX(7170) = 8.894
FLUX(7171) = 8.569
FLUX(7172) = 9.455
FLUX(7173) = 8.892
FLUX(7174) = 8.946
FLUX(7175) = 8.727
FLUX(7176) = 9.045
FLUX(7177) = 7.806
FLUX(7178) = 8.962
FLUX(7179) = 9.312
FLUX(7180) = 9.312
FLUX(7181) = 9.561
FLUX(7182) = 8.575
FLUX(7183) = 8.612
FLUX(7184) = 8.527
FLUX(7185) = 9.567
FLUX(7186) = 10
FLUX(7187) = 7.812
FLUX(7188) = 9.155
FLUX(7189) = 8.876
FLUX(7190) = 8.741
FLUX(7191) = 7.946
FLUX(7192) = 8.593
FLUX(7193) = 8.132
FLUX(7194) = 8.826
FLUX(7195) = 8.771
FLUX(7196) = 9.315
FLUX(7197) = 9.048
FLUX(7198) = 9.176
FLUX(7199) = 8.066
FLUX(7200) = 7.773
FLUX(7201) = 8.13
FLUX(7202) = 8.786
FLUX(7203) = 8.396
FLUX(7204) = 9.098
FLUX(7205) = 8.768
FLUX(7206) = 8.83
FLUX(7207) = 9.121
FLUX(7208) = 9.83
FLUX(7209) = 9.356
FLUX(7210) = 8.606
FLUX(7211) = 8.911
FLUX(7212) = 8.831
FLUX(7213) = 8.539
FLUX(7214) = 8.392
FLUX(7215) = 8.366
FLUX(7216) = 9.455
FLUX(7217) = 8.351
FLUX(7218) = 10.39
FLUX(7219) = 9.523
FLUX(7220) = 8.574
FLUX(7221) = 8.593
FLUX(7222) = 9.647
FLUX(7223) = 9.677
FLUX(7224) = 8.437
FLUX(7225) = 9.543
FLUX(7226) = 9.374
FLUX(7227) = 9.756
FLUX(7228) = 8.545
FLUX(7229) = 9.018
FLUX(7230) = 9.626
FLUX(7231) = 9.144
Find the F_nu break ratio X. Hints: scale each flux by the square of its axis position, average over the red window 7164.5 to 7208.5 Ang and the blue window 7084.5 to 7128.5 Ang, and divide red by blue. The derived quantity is 1.04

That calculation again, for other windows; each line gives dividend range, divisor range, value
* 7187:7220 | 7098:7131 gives 1.06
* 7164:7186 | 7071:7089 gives 1.01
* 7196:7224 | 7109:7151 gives 1.06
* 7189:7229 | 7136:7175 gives 1.03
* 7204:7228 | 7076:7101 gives 1.06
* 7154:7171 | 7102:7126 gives 1.01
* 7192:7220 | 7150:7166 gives 1.04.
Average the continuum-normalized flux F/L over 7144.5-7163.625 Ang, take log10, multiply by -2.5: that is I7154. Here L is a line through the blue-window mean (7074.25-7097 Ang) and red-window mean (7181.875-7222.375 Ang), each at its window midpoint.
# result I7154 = 0.04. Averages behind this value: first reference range 9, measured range 8.6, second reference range 8.83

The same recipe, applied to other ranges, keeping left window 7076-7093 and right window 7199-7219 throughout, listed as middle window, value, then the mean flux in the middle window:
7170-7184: 0.00 mag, 8.89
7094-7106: 0.08 mag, 8.45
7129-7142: 0.05 mag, 8.62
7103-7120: 0.06 mag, 8.56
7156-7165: 0.06 mag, 8.5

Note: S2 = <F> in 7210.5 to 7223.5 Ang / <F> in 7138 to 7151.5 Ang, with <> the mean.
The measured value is 1.0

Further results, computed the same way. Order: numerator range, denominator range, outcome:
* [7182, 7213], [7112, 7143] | 1.02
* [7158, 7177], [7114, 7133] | 1.02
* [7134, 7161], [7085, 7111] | 1.00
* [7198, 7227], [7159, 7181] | 1.02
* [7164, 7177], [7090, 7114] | 1.03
